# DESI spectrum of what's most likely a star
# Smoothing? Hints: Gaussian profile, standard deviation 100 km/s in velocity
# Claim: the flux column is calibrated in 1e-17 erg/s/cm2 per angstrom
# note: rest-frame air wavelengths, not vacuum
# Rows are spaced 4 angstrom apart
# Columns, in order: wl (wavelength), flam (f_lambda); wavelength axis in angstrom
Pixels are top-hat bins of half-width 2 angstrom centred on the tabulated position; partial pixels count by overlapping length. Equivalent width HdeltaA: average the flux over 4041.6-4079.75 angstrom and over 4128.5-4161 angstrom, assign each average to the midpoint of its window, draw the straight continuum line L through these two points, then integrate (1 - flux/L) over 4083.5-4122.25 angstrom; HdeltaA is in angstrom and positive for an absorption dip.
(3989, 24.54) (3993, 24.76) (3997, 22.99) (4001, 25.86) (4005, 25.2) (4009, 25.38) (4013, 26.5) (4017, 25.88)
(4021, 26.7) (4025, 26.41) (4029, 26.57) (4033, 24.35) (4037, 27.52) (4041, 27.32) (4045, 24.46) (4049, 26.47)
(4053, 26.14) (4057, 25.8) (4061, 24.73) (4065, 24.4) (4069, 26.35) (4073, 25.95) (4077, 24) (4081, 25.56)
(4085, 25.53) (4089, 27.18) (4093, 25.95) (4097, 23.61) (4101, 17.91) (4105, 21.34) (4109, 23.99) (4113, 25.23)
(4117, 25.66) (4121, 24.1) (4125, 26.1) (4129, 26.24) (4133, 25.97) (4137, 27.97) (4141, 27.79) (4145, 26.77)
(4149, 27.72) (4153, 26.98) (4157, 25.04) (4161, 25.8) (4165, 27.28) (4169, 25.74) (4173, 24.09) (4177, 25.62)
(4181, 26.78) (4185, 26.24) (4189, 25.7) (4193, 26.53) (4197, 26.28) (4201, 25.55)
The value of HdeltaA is 3.1 angstrom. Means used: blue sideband 25.4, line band 24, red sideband 26.8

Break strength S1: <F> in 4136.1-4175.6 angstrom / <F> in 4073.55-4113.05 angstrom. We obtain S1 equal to 1.10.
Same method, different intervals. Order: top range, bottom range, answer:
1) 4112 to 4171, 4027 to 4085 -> 1.02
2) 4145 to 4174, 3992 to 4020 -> 1.04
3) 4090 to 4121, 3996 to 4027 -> 0.92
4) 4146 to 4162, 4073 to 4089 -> 1.04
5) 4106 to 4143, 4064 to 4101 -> 1.03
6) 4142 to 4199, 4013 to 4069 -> 1.01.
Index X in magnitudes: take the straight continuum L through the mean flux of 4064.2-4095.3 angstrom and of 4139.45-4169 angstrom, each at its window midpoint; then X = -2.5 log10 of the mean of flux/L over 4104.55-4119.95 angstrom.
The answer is 0.08 mag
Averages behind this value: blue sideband 25.6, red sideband 26.7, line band 24.3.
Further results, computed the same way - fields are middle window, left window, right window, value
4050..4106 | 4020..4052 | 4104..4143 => 0.05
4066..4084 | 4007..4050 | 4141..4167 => 0.04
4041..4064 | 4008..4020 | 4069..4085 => 0.00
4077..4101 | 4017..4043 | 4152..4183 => 0.06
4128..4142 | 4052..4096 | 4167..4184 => -0.06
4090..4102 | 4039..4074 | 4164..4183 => 0.11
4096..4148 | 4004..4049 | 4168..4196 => 0.04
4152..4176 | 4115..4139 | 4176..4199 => 0.02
